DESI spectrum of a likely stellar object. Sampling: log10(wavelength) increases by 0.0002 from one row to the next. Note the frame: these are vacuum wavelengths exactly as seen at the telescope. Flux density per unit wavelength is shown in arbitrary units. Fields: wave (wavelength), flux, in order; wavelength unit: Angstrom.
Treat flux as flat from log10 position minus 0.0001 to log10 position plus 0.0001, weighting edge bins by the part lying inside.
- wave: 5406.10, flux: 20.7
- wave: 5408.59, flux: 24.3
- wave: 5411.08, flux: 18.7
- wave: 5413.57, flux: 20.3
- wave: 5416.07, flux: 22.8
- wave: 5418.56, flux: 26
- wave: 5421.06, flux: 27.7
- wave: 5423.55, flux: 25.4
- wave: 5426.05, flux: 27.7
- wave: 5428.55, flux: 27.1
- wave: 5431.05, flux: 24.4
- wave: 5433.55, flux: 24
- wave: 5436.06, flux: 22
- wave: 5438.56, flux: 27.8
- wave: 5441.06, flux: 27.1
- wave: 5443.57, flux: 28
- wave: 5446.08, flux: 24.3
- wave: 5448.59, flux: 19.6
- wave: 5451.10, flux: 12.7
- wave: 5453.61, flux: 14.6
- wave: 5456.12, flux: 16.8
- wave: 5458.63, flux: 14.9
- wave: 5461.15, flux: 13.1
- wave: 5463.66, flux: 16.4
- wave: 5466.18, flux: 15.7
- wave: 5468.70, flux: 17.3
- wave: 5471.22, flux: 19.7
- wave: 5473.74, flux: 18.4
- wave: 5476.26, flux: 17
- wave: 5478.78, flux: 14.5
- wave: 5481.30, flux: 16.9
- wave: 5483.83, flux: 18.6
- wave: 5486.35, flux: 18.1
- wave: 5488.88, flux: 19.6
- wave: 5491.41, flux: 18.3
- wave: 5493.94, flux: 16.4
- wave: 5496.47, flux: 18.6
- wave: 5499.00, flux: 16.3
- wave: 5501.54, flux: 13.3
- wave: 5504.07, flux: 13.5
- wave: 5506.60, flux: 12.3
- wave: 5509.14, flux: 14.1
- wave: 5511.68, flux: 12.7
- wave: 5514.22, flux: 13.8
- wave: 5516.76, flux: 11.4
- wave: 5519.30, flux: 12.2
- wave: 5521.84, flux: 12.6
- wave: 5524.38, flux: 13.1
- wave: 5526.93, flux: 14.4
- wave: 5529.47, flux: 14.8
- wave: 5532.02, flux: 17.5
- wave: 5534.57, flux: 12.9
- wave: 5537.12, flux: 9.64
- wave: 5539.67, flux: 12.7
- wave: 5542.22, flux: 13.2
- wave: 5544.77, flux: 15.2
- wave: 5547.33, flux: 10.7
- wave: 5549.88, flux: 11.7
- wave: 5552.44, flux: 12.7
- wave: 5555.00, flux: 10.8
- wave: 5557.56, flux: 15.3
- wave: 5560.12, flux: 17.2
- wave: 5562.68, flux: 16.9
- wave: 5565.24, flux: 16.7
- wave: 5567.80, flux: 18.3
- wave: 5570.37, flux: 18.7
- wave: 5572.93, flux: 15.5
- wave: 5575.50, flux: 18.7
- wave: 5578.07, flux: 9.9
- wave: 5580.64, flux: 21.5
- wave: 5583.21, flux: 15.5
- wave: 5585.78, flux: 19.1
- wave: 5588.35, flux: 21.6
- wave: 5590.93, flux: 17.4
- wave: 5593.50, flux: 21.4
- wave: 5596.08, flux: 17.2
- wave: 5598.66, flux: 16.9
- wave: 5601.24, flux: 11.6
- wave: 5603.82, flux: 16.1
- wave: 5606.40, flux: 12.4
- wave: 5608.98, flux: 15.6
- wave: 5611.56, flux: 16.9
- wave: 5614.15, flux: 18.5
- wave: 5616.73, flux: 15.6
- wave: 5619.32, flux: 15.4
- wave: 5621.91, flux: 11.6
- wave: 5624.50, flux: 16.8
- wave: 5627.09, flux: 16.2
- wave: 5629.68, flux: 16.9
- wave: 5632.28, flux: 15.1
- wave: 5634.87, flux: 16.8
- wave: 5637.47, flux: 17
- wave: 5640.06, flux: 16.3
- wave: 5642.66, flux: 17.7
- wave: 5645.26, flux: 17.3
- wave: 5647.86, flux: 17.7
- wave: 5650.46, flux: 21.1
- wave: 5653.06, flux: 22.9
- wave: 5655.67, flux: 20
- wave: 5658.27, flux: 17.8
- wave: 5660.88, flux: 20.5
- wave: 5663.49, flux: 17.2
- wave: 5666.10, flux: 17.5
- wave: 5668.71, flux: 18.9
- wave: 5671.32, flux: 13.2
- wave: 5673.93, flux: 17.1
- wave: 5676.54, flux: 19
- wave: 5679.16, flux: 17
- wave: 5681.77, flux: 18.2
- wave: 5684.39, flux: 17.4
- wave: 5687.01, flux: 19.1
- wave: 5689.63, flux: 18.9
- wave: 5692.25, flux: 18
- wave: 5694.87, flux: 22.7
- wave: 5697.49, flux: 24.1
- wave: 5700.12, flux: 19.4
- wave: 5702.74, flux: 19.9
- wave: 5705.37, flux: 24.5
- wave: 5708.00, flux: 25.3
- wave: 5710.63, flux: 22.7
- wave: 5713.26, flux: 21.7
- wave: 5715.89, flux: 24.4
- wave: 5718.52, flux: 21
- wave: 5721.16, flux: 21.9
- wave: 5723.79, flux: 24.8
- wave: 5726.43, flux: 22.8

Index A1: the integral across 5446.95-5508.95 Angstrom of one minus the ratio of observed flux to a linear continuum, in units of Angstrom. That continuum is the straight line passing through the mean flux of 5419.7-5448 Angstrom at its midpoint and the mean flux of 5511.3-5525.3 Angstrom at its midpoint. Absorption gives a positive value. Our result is 7.4 Angstrom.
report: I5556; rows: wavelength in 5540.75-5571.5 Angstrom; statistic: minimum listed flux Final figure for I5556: 10.7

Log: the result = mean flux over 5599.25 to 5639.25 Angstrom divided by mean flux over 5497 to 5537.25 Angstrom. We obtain 1.14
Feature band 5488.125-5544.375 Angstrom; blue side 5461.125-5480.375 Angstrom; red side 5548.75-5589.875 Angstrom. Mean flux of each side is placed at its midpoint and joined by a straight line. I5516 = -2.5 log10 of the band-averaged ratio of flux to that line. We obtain 0.16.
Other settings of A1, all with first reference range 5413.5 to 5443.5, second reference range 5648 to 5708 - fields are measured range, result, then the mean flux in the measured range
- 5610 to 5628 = 4.3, 15.8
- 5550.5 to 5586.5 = 9.8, 16.1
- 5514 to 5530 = 7.0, 13.1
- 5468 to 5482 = 4.1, 17.3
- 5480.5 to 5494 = 3.3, 18.2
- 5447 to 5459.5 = 4.5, 16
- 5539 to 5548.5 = 4.1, 13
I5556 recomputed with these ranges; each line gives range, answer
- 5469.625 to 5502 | 13.3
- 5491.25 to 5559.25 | 9.64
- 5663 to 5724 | 13.2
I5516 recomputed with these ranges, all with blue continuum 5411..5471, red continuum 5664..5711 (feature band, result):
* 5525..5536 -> 0.373 mag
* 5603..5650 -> 0.228 mag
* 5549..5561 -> 0.458 mag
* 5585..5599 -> 0.066 mag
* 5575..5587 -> 0.207 mag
